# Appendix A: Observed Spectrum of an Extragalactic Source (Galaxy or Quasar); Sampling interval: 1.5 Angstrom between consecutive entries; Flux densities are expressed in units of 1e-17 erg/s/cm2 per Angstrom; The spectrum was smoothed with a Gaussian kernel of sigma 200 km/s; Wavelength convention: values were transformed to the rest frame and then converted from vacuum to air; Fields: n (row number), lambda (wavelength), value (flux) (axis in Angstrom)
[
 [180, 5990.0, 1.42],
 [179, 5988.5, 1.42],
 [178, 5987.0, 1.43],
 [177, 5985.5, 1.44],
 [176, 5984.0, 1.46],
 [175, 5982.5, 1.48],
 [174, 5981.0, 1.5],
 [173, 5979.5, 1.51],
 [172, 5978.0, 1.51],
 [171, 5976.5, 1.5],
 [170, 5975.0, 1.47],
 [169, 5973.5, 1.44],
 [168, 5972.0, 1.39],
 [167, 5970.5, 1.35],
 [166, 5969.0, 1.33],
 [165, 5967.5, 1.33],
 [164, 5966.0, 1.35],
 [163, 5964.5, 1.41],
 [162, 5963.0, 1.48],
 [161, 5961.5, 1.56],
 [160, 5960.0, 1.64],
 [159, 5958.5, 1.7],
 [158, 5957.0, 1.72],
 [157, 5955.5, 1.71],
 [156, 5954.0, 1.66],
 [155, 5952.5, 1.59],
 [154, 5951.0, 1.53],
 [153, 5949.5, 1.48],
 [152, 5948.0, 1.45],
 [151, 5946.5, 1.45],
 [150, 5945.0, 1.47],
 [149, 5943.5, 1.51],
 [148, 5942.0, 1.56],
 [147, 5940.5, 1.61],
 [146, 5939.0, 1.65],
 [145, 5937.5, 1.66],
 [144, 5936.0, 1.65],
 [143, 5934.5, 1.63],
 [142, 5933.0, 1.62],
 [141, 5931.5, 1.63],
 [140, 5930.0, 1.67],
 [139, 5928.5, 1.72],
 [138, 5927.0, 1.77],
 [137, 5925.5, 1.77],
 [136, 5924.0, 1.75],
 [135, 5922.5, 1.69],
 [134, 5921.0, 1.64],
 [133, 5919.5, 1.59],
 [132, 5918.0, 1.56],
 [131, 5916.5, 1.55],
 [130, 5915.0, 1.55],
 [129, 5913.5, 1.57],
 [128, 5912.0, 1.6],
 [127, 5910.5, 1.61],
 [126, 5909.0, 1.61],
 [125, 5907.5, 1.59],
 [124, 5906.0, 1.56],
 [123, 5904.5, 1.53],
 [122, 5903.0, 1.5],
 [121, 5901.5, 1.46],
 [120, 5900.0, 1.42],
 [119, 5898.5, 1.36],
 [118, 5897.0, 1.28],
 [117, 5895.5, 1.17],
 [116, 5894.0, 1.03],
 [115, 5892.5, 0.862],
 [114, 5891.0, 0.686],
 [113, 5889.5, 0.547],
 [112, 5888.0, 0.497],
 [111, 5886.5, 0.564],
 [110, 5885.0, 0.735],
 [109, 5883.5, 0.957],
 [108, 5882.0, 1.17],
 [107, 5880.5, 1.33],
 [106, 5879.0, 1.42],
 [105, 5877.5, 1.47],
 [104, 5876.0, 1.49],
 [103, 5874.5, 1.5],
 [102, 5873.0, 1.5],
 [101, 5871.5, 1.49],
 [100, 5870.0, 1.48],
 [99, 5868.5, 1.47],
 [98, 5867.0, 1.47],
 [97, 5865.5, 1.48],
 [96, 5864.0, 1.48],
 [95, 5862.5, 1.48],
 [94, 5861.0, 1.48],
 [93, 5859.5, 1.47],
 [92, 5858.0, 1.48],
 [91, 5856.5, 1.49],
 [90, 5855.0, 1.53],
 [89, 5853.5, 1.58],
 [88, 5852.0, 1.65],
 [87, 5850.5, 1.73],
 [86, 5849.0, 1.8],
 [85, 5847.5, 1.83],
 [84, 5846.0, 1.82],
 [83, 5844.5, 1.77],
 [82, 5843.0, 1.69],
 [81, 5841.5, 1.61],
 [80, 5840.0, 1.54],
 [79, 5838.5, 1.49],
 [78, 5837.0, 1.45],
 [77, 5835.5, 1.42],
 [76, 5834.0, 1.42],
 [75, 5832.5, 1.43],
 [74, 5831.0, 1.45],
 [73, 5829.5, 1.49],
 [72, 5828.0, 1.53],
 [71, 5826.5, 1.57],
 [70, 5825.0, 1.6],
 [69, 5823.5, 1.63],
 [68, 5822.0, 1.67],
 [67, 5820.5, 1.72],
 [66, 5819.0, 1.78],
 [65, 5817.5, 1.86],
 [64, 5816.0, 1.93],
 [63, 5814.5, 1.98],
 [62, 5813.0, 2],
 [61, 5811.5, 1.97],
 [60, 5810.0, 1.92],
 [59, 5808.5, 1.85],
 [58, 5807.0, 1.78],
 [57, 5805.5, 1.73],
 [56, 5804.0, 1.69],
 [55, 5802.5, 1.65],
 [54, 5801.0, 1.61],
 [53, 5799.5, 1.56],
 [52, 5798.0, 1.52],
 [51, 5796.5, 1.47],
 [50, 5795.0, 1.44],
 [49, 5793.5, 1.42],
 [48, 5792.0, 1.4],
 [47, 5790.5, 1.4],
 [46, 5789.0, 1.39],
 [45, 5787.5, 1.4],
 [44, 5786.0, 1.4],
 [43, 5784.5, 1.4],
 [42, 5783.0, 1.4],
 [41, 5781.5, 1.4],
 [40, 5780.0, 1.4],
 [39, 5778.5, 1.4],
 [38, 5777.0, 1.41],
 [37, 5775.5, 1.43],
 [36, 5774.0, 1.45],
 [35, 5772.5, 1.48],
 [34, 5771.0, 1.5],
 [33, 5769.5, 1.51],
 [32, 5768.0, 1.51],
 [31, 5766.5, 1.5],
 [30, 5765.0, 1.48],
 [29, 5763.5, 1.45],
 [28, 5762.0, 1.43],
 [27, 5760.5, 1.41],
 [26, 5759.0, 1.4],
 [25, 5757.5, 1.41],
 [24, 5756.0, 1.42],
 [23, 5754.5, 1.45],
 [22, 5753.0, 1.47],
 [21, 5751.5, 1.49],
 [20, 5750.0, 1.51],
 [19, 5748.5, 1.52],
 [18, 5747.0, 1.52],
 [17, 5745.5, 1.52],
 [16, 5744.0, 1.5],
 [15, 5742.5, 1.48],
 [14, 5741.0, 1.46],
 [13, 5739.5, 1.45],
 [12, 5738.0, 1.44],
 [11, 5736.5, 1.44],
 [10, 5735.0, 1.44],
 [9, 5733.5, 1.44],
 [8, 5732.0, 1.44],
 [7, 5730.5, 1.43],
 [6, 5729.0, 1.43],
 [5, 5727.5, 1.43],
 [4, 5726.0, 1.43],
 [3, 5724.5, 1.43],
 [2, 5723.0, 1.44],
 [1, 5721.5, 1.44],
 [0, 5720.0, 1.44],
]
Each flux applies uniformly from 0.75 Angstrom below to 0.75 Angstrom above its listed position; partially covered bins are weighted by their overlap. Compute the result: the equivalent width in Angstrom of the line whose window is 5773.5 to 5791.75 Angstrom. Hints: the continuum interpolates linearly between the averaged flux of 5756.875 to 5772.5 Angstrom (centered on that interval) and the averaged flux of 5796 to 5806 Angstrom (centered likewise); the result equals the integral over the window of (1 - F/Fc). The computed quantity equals 1.5 Angstrom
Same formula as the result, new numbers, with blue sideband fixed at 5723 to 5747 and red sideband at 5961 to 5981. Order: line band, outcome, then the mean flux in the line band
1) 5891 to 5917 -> 0.6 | 1.4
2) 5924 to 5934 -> -1.8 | 1.7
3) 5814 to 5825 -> -2.5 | 1.78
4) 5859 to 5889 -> 3.2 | 1.29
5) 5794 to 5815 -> -4.0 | 1.72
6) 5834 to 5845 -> -0.8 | 1.55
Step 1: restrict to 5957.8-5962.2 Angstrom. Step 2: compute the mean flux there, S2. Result 1.63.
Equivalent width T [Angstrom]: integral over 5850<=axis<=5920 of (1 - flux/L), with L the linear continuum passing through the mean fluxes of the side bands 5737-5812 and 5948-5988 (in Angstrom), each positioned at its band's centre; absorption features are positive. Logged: 6.5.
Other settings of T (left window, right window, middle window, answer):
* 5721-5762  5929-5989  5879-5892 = 5.7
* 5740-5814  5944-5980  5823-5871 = -1.4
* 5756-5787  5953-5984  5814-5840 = -2.7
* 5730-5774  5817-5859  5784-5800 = 1.0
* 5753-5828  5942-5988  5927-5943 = -1.5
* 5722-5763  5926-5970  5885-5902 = 6.3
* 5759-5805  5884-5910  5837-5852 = -4.6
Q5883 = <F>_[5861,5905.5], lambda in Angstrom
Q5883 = 1.24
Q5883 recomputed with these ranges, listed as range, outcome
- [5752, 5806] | 1.47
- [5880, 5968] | 1.44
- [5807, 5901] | 1.47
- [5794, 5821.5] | 1.74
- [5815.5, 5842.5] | 1.59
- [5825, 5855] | 1.59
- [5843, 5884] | 1.52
